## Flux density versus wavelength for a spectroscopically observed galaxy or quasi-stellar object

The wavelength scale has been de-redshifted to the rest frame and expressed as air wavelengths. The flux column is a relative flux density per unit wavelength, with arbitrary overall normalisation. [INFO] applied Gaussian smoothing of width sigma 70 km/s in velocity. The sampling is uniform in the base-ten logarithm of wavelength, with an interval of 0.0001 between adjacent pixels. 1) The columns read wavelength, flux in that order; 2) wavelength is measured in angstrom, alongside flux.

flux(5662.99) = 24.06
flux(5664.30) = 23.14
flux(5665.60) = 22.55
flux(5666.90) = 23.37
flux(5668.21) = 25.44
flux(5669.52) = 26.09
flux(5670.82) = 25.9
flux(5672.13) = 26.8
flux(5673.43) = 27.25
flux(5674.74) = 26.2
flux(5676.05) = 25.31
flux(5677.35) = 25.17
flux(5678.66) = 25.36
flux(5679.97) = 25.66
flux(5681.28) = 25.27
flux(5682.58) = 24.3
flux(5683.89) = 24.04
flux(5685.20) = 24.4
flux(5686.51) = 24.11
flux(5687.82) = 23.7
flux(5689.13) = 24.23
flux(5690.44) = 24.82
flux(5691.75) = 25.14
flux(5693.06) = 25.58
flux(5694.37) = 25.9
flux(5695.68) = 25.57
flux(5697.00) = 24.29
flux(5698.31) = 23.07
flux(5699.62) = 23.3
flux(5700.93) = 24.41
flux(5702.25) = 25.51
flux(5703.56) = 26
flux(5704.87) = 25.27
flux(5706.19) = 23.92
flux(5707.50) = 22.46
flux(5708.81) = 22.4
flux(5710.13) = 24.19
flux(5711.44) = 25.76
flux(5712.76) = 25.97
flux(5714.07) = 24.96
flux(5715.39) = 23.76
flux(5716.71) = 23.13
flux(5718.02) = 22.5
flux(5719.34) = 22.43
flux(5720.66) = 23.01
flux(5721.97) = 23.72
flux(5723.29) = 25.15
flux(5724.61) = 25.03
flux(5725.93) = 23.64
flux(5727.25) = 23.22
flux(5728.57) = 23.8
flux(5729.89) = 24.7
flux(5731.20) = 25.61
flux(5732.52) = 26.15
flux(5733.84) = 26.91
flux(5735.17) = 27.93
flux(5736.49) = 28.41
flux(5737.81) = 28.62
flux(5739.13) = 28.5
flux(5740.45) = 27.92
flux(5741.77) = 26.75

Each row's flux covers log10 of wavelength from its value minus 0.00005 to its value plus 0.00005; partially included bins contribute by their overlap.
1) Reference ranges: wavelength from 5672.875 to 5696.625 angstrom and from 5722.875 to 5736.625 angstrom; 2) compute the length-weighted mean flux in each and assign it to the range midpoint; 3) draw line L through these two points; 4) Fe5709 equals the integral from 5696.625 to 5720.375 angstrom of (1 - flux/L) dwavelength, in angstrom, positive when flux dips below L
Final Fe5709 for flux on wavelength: 1.1 angstrom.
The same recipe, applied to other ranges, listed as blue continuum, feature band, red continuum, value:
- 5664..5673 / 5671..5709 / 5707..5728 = -0.64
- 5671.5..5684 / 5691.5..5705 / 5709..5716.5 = 0.08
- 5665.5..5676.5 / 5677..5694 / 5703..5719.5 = 0.19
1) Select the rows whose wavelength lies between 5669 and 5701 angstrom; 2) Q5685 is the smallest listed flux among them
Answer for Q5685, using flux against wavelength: 23.07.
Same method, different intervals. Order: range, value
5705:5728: 22.4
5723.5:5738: 23.22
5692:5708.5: 22.46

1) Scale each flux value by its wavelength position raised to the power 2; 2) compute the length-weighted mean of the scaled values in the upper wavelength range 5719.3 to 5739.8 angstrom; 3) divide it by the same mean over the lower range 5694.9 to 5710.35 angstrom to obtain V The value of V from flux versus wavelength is 1.1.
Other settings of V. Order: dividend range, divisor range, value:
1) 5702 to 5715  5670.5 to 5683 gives 0.97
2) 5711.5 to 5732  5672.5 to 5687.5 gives 0.97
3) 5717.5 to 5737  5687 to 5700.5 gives 1.02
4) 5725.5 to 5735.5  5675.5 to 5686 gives 1.03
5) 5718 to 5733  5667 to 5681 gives 0.95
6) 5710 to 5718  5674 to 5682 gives 0.97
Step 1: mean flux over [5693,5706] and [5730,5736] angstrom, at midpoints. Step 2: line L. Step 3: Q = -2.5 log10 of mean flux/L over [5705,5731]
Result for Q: 0.08 mag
